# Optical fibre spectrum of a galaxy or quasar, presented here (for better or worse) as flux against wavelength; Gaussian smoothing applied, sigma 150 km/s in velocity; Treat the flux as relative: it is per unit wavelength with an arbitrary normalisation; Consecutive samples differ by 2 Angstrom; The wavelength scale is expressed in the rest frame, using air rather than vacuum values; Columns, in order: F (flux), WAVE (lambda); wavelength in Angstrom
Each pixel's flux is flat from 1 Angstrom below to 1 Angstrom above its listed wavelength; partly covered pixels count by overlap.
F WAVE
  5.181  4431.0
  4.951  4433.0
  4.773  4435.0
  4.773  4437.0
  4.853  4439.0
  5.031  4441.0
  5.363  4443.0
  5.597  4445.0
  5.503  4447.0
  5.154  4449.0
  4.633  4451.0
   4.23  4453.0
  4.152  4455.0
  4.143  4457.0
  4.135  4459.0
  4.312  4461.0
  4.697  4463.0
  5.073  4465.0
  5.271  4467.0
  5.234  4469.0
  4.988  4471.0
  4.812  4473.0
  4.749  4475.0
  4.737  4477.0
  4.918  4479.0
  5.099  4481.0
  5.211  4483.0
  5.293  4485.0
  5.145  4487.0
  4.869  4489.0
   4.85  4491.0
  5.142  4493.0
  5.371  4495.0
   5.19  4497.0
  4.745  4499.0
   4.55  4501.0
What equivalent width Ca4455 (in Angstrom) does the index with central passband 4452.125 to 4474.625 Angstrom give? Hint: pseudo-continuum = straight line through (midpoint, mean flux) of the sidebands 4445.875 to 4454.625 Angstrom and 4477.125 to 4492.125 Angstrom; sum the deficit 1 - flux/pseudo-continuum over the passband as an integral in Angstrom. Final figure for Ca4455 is 1.2 Angstrom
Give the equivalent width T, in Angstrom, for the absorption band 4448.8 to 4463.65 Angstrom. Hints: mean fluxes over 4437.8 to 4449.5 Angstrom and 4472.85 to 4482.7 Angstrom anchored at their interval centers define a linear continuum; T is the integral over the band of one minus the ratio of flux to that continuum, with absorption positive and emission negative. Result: 2.1 Angstrom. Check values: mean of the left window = 5.25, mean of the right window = 4.89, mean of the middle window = 4.39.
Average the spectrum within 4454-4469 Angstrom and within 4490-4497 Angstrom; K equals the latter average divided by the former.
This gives 1.12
